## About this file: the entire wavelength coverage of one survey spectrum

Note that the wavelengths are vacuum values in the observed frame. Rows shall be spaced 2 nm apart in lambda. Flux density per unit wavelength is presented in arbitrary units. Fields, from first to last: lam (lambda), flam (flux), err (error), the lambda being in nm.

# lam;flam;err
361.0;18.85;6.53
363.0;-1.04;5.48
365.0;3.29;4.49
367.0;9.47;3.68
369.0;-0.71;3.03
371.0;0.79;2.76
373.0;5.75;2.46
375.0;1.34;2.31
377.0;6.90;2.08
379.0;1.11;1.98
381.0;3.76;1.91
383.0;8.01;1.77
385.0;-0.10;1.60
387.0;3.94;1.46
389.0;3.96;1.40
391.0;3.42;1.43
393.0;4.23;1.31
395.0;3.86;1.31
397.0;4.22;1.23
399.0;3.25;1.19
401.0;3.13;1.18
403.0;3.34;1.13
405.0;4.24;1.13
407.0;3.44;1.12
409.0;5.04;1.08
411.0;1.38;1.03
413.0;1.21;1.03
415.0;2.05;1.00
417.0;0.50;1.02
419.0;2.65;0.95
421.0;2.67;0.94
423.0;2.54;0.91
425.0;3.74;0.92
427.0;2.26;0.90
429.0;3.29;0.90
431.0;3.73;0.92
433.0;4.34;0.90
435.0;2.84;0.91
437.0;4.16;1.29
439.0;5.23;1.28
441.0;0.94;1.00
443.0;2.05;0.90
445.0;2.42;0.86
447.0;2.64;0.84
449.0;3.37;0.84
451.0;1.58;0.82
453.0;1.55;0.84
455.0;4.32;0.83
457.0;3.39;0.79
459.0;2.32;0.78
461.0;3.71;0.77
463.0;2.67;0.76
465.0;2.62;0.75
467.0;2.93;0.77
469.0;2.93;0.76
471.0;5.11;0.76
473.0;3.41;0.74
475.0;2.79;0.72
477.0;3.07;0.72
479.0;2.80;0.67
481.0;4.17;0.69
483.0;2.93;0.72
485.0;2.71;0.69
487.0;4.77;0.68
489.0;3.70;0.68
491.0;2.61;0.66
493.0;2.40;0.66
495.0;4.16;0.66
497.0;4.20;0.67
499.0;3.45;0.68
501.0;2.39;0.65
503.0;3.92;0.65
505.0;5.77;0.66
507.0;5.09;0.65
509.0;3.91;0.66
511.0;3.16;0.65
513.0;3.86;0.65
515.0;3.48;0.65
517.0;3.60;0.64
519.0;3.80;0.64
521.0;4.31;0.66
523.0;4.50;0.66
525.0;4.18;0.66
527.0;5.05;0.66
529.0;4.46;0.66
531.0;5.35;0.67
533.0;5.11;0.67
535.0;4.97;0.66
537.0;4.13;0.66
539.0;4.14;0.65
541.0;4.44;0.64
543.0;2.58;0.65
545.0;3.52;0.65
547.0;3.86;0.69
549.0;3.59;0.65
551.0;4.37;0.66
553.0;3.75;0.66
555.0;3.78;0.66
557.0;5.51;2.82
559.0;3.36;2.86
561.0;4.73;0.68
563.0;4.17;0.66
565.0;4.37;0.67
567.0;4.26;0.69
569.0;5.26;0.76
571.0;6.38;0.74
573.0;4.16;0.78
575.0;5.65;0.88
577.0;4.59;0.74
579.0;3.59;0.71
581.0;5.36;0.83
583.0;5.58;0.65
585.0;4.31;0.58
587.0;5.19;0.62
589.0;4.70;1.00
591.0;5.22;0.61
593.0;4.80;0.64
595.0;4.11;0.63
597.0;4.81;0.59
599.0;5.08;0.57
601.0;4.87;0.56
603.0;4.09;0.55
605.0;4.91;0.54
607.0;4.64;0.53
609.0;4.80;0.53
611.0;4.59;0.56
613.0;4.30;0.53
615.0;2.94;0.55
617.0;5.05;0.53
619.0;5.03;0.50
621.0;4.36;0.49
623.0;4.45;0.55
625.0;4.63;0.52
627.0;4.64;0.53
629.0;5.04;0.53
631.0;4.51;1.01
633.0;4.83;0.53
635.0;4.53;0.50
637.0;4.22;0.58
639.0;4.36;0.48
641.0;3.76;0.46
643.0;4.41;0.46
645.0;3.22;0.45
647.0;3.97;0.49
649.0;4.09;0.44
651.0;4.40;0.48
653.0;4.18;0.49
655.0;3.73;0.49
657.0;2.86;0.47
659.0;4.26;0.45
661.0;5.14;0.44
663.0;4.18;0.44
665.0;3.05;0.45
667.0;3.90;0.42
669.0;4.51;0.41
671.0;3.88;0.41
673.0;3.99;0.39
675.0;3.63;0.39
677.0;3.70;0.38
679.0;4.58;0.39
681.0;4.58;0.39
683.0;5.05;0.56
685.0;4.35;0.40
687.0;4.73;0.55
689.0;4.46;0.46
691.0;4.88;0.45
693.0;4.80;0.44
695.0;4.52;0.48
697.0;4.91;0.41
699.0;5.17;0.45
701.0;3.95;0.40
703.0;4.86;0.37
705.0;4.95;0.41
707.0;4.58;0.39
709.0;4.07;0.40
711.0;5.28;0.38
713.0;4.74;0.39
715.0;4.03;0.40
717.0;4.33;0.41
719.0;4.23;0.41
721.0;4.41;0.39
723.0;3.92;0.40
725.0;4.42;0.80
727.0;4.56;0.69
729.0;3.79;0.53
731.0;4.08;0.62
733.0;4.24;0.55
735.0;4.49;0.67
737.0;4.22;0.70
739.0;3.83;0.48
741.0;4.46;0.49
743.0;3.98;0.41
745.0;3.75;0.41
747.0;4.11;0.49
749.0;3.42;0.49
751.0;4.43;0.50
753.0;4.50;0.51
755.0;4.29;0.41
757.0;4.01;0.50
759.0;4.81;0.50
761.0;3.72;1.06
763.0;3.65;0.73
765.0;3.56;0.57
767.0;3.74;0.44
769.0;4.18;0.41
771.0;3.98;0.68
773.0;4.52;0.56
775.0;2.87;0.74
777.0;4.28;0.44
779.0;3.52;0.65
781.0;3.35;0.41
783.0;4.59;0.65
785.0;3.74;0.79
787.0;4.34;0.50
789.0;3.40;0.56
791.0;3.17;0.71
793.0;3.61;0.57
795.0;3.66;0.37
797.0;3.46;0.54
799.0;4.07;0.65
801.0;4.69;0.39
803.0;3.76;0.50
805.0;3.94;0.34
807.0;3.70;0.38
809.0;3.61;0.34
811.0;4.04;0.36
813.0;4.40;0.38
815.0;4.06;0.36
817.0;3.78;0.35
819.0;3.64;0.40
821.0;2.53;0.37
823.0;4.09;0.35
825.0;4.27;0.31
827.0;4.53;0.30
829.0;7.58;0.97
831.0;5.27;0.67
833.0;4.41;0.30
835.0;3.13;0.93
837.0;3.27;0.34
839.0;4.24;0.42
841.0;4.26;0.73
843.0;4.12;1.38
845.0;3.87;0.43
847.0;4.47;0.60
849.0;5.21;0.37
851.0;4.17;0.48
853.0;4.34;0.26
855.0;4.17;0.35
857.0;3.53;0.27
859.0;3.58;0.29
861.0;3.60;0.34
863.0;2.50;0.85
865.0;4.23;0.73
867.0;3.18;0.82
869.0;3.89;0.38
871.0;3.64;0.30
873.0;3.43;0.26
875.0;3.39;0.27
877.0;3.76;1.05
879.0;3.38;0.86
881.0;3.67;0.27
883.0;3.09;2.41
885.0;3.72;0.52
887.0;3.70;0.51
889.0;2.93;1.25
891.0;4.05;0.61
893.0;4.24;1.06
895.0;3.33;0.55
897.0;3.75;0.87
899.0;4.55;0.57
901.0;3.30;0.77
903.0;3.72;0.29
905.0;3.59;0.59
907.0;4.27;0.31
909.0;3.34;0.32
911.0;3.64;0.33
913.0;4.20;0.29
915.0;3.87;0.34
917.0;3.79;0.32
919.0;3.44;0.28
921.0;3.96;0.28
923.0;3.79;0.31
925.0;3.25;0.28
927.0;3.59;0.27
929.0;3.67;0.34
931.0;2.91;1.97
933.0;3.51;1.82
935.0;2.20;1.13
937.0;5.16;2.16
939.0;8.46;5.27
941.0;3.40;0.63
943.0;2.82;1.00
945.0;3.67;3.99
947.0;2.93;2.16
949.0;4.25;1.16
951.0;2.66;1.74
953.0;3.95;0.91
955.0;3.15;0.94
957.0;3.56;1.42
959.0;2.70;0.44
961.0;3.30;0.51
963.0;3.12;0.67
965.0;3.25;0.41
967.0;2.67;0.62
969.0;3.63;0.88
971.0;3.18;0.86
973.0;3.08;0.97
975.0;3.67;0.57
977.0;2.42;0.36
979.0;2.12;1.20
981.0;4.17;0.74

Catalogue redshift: 0.26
